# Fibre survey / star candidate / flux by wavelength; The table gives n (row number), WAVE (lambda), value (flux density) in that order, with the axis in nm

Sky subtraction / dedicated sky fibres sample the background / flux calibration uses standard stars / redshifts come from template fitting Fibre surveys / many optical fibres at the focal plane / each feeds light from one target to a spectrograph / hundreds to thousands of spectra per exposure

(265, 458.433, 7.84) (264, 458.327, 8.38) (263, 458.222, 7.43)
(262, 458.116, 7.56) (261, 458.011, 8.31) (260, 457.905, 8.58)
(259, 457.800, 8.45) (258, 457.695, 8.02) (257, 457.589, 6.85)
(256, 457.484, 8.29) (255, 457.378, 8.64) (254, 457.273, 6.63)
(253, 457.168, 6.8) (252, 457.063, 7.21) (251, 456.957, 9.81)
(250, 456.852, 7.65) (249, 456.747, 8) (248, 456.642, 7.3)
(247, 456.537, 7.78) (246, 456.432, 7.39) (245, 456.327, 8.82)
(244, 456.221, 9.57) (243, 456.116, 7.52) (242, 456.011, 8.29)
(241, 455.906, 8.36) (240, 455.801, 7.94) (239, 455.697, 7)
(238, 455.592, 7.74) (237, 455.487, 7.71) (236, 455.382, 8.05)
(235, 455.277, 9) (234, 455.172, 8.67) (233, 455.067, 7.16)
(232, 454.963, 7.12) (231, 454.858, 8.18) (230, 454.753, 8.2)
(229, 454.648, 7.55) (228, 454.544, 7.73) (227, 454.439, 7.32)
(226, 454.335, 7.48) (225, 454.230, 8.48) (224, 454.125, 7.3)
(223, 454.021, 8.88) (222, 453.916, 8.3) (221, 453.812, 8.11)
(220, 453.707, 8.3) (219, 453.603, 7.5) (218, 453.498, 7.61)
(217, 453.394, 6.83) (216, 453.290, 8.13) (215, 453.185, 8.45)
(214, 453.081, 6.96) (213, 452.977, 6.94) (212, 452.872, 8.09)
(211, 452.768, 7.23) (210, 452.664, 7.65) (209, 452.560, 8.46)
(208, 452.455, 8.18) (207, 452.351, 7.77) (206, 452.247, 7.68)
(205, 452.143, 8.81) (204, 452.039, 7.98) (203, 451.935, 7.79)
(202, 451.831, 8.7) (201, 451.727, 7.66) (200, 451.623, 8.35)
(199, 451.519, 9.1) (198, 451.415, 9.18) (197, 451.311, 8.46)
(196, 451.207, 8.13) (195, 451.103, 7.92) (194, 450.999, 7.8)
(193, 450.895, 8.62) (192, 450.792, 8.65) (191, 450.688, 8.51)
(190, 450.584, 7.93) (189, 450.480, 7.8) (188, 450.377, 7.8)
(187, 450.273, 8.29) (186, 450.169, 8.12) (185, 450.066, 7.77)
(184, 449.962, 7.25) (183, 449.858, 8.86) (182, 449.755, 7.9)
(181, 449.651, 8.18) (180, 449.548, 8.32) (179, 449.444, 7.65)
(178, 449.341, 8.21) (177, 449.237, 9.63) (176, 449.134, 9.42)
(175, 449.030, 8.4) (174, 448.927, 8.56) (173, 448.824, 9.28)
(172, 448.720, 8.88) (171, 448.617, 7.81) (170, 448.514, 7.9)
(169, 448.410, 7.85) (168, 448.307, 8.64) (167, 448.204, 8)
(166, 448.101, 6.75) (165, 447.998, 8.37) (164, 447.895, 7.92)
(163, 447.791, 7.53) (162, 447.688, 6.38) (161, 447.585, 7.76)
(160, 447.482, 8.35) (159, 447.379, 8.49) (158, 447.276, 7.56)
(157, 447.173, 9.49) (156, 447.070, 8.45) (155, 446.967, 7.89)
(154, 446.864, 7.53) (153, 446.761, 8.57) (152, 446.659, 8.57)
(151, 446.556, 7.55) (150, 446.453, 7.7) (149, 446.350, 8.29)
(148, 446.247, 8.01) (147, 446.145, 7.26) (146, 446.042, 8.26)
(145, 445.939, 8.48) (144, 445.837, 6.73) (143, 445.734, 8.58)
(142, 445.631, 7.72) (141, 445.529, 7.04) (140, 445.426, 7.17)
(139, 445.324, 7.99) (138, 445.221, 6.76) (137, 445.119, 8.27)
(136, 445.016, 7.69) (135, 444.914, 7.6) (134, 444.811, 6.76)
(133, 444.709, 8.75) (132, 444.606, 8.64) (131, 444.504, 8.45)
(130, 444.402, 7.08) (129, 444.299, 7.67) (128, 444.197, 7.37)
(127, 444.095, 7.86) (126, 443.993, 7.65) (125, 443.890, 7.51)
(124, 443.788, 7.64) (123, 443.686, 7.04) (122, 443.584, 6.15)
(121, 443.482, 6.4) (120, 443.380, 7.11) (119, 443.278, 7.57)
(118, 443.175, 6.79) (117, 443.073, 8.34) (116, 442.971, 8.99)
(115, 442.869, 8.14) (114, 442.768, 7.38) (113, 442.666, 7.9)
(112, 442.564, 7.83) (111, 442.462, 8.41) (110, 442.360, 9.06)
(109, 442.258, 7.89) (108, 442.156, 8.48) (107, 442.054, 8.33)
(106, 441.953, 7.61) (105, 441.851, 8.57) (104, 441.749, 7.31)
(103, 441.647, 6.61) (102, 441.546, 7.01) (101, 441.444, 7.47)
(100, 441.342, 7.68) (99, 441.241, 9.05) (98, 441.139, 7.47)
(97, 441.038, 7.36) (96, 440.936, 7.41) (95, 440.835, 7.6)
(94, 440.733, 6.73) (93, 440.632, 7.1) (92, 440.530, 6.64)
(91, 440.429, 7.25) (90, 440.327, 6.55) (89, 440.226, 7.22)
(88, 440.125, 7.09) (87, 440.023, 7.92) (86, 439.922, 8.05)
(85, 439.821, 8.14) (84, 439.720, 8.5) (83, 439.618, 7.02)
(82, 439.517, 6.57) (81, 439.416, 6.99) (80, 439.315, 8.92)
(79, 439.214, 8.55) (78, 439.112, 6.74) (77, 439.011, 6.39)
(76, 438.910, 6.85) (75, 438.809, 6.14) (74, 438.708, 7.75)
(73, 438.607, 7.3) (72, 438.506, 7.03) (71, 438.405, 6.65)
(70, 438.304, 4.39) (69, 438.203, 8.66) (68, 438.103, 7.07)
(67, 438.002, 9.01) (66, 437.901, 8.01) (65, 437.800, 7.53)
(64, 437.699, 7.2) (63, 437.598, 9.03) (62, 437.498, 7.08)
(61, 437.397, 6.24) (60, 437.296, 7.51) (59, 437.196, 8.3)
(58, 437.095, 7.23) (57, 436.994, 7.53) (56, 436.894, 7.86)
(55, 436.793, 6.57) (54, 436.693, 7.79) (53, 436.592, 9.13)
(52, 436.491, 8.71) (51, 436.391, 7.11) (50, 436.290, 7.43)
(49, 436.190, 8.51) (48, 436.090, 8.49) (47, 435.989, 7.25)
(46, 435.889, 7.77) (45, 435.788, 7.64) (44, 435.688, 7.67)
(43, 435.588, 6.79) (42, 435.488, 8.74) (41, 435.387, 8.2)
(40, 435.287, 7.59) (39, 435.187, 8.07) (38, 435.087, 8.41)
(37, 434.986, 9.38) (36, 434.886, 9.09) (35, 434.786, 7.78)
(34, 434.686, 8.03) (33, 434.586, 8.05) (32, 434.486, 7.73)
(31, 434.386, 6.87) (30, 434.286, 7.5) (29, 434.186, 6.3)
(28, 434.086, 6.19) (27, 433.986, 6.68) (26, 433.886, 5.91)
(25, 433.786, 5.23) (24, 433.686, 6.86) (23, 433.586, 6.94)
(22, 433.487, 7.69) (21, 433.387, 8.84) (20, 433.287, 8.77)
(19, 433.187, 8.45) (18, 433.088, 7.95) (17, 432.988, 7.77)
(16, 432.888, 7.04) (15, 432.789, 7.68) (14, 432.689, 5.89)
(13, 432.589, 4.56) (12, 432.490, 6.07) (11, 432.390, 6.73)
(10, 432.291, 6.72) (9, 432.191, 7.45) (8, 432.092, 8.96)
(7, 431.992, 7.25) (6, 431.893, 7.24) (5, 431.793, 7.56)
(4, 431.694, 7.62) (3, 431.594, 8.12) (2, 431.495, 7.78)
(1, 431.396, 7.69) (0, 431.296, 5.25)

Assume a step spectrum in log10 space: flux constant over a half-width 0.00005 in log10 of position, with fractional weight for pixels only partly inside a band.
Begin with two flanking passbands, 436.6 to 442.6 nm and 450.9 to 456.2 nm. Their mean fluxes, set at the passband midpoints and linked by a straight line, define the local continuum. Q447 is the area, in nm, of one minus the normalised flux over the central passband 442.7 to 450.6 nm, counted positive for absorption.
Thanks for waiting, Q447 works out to -0.16 nm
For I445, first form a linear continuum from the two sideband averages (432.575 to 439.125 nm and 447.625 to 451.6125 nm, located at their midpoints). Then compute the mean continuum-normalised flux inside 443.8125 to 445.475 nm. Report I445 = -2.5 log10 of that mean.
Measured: 0.034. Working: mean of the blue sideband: 7.48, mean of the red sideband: 8.2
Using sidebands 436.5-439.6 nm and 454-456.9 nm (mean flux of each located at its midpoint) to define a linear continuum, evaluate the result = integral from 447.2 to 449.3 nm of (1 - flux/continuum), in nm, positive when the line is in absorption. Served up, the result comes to -0.13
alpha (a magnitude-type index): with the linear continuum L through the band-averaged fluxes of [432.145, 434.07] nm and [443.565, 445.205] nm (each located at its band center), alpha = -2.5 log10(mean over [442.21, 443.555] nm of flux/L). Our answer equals -0.03 mag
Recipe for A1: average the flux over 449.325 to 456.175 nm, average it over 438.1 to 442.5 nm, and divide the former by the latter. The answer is 1.07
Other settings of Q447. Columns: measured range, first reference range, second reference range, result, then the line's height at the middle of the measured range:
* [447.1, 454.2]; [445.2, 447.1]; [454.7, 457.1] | -0.169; 7.92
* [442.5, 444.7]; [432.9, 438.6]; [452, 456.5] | 0.033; 7.74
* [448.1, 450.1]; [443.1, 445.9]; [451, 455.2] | -0.147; 7.74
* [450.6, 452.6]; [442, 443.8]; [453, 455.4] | -0.115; 7.84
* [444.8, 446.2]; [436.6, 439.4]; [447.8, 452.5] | 0.053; 7.92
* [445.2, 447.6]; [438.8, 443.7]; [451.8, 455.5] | -0.081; 7.68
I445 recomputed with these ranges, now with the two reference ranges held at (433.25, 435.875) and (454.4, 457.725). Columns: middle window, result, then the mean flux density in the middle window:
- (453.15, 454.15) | -0.01 mag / 7.95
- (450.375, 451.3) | -0.05 mag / 8.16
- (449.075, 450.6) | -0.06 mag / 8.21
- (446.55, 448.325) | -0.03 mag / 7.99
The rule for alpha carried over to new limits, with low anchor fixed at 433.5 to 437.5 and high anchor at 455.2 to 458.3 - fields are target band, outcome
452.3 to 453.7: 0.03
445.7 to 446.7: -0.02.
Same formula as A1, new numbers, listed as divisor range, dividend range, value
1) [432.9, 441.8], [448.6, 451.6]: 1.11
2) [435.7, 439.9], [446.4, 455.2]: 1.07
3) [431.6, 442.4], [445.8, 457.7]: 1.07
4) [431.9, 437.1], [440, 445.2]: 1.01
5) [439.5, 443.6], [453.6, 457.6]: 1.04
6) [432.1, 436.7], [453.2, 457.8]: 1.05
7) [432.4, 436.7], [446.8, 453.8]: 1.07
